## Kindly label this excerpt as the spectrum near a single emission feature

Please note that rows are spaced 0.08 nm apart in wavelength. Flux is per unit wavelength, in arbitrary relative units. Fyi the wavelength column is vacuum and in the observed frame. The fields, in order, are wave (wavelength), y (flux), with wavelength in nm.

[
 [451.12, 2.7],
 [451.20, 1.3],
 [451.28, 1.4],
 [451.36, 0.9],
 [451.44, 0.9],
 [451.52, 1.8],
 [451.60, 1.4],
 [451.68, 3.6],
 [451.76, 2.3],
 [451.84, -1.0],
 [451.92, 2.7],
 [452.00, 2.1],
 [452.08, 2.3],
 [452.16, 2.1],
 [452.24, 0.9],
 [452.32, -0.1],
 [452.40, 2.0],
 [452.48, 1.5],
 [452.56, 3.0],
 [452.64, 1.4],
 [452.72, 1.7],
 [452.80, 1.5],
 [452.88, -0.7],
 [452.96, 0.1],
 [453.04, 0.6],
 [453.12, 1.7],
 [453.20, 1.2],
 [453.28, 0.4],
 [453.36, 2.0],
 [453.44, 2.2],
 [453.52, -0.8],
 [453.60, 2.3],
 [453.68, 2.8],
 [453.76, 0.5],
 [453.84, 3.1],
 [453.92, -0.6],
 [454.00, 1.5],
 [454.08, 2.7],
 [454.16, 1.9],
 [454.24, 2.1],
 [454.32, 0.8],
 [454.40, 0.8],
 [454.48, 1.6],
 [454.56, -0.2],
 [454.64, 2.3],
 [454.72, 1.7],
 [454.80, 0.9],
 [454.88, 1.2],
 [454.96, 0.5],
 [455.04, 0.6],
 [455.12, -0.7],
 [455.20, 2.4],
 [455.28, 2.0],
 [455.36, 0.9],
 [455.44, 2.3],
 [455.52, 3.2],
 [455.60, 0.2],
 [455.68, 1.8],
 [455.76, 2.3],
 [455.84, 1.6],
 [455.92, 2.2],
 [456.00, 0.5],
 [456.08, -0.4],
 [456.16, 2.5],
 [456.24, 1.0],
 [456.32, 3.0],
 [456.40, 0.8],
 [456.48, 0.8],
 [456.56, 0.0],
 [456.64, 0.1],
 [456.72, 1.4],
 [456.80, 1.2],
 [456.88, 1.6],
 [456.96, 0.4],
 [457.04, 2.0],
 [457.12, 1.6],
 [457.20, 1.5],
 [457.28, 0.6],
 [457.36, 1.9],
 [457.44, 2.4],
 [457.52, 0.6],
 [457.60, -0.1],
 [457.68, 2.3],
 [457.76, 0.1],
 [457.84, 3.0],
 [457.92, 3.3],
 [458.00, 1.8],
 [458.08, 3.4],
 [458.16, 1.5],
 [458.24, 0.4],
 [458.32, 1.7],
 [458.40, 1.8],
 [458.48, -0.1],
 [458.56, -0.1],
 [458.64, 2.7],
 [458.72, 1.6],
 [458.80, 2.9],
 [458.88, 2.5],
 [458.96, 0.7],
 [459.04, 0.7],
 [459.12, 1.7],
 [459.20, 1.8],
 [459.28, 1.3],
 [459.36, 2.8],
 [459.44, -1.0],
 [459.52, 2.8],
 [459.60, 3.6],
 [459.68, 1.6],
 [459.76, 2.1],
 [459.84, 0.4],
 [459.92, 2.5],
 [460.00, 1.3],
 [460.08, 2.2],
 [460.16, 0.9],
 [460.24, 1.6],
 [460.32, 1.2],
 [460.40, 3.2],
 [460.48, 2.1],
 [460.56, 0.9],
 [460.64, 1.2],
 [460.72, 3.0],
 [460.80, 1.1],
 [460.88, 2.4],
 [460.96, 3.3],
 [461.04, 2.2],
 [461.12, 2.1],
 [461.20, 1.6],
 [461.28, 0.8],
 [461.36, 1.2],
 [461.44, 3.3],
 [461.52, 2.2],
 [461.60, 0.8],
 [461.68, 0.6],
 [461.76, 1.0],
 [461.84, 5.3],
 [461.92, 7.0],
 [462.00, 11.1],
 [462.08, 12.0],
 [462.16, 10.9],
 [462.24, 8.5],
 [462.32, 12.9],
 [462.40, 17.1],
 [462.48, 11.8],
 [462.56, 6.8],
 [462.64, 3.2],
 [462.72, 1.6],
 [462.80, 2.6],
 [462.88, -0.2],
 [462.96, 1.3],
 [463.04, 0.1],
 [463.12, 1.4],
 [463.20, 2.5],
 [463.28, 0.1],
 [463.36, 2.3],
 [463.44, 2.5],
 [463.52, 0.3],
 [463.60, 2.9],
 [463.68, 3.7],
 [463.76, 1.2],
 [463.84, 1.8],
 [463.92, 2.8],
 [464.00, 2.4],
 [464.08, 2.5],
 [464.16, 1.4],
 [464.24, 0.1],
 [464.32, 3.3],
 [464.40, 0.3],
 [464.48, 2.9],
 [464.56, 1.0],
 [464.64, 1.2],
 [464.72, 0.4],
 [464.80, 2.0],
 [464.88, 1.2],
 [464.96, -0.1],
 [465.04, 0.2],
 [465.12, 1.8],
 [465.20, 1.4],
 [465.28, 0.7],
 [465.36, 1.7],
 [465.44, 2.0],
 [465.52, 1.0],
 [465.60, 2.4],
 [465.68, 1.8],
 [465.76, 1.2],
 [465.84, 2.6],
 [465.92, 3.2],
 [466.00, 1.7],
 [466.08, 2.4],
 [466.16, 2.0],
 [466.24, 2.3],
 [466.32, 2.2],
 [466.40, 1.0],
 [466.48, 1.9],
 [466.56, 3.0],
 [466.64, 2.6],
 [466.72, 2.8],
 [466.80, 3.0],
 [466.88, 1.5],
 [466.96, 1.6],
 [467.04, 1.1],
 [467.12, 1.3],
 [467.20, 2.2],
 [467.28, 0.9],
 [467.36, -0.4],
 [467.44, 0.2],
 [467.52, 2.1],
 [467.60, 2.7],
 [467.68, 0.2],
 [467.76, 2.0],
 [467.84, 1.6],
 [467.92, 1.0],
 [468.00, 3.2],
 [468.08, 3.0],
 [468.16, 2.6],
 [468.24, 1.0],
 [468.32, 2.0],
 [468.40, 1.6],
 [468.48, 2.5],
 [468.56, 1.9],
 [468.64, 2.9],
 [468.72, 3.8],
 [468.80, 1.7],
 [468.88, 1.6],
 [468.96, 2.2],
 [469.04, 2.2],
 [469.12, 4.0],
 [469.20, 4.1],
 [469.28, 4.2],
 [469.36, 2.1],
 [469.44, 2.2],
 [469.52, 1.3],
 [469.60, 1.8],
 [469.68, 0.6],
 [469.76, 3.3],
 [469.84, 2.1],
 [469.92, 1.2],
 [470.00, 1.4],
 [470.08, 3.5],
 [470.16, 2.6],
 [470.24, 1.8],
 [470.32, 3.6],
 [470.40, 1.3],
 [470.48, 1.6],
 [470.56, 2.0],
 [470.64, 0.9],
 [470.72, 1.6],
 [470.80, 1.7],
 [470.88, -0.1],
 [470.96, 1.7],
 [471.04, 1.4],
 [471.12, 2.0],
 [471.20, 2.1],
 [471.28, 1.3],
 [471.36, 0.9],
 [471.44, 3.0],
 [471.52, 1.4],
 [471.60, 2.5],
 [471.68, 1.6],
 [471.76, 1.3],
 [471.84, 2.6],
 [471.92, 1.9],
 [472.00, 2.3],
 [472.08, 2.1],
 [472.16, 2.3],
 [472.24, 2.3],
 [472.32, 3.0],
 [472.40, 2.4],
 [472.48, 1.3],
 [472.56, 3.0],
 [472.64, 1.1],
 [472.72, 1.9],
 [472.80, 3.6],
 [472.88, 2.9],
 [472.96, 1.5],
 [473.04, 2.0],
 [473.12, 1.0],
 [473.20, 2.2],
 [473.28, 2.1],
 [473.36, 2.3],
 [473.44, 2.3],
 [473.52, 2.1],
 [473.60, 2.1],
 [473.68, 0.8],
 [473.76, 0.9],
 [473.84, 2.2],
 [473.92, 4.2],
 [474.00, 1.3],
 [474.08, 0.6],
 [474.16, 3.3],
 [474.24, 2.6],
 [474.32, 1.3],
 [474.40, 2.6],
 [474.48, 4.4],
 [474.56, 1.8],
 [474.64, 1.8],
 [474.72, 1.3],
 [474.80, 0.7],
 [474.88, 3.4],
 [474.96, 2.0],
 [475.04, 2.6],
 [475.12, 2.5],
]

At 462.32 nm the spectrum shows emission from [O II]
